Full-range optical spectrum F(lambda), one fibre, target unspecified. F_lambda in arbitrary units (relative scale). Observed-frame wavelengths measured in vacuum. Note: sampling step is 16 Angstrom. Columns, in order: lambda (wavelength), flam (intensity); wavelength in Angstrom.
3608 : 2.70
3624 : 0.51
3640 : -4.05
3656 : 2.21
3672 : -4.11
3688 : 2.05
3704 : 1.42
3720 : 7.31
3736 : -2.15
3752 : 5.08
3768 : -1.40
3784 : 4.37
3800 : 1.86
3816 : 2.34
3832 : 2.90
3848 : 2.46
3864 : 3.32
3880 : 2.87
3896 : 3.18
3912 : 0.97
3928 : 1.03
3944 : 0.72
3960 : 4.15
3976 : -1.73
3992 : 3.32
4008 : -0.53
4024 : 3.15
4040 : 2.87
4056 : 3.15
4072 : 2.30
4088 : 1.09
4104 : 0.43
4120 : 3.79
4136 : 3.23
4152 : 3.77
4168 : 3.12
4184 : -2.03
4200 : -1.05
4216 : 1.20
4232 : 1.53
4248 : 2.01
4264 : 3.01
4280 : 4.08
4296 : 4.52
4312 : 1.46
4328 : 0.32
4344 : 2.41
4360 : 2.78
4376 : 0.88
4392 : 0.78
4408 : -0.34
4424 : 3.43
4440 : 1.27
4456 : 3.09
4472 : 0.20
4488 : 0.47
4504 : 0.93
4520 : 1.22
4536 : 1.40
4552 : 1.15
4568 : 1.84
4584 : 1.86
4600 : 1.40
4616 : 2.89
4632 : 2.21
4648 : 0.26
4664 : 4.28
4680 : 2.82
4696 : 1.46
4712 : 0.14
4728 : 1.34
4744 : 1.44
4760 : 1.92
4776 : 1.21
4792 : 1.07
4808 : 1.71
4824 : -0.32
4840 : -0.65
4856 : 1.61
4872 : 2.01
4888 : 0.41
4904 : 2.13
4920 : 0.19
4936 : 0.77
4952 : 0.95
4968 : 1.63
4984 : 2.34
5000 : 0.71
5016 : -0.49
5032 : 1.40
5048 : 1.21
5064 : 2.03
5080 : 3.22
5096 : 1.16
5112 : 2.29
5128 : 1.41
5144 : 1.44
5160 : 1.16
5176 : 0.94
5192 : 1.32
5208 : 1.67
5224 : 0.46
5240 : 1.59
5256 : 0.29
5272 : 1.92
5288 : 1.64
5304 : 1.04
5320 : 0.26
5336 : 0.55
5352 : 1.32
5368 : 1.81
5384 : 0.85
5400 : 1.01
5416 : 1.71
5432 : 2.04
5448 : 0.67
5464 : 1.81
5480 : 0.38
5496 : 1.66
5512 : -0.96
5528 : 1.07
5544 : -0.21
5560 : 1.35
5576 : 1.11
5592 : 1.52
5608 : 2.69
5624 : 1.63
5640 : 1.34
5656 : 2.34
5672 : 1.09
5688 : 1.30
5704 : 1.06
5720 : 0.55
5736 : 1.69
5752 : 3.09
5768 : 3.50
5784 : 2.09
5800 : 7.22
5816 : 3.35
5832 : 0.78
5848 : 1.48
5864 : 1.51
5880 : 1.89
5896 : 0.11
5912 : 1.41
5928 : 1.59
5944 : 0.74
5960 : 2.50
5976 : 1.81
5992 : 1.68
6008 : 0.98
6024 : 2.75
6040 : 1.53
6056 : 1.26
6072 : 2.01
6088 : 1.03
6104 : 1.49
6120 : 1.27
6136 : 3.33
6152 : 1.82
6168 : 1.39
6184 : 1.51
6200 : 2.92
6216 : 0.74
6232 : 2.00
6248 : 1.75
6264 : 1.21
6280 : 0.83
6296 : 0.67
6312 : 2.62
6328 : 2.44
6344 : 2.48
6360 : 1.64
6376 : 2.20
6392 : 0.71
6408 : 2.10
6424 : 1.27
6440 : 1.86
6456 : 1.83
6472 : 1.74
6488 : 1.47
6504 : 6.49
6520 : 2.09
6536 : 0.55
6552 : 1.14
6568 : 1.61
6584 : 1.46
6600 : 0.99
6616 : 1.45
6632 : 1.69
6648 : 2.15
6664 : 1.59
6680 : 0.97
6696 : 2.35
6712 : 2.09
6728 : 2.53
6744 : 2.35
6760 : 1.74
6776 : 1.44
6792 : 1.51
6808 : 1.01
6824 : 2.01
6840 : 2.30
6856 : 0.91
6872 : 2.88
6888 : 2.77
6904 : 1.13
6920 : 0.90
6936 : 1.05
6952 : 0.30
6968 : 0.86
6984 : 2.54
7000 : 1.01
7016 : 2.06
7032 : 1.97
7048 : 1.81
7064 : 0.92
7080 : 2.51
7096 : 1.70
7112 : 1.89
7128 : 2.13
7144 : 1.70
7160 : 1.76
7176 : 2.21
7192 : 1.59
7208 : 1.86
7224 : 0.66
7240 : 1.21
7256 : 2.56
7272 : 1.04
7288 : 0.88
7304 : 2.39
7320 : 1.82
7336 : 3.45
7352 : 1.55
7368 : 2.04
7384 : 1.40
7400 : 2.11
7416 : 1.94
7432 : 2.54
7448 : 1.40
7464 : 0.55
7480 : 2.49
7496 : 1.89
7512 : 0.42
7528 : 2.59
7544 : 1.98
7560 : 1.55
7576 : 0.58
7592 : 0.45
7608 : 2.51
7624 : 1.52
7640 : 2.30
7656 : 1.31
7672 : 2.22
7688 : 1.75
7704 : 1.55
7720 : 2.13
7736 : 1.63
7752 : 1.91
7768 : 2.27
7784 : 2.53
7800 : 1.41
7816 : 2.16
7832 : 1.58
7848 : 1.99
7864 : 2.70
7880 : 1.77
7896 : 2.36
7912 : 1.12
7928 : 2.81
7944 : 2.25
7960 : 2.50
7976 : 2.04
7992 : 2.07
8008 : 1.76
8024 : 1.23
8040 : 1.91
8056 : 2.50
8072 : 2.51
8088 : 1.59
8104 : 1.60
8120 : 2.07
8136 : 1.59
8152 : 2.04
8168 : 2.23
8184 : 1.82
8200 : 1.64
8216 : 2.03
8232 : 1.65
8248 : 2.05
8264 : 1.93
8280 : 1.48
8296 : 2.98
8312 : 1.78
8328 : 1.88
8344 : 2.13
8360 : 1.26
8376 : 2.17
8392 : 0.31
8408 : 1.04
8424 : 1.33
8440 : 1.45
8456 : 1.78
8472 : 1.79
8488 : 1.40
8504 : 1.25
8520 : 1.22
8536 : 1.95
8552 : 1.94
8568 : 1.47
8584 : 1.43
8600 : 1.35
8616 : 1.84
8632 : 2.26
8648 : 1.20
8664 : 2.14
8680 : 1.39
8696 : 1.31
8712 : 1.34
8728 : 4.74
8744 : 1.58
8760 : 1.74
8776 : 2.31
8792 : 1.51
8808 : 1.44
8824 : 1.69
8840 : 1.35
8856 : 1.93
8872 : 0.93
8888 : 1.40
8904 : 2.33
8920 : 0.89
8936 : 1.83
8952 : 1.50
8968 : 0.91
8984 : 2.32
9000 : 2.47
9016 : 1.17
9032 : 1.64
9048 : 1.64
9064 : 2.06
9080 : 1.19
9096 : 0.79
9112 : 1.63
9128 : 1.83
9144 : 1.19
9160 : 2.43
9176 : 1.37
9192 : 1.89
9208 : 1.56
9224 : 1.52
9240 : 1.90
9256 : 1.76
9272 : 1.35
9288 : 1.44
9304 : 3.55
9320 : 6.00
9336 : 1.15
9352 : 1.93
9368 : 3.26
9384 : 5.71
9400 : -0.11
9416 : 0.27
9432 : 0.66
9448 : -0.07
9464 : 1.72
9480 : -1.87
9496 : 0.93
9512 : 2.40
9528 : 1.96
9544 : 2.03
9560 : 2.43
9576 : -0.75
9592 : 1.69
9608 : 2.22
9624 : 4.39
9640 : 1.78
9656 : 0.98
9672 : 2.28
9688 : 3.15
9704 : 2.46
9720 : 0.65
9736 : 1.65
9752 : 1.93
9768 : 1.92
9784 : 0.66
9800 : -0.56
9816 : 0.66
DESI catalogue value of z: 0.74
